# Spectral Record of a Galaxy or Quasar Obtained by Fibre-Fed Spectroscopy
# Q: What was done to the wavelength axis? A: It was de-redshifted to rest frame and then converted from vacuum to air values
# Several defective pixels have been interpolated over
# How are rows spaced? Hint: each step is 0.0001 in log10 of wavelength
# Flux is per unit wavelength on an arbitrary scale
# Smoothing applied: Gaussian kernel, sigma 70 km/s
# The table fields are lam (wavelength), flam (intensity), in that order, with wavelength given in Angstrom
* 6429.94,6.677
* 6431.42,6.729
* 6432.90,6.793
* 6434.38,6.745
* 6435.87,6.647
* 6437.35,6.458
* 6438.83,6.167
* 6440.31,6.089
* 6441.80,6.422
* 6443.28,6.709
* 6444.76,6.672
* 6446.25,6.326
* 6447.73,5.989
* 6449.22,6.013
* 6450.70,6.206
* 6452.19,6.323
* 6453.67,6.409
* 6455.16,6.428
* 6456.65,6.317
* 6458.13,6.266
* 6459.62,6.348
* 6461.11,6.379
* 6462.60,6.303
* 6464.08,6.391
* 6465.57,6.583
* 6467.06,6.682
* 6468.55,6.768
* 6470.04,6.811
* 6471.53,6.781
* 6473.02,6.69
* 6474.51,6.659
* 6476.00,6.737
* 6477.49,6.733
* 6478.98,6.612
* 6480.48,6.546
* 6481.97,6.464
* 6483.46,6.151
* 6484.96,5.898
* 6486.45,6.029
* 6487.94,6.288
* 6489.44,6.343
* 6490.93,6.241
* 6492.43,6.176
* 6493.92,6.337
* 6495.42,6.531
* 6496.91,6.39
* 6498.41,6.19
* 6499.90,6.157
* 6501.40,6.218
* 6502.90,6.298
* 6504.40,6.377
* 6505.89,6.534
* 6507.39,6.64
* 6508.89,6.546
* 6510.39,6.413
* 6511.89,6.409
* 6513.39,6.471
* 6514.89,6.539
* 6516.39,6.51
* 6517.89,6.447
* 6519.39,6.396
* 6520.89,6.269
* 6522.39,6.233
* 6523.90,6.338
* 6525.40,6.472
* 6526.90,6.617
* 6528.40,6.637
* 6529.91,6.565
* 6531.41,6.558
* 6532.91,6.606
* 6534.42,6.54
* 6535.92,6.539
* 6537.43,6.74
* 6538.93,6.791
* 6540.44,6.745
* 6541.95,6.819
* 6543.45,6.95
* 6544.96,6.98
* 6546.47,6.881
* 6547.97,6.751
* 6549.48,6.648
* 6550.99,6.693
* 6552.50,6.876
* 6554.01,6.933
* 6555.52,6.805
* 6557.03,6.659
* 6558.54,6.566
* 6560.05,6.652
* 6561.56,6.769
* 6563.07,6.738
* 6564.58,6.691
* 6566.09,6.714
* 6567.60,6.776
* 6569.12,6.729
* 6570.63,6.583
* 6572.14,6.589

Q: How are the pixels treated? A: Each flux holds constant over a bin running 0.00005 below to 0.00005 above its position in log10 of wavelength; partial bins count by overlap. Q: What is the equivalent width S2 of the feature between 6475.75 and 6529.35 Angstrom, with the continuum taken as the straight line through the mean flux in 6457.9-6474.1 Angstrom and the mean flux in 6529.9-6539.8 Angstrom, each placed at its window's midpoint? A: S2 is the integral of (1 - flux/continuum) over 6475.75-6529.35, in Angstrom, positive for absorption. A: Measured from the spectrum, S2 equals 1.6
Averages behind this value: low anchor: 6.56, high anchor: 6.63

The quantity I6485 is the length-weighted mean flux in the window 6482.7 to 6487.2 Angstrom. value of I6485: 6.03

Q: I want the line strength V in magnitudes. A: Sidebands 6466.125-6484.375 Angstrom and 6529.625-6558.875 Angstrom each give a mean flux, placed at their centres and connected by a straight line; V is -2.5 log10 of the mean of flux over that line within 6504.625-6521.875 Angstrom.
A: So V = 0.04 mag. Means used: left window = 6.63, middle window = 6.47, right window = 6.74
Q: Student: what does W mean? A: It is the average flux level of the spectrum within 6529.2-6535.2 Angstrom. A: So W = 6.57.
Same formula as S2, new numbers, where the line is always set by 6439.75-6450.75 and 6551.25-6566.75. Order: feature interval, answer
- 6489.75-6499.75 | 0.3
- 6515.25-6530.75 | 0.4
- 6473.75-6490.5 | 0.1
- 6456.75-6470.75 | -0.2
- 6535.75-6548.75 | -0.3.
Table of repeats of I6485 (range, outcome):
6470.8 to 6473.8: 6.74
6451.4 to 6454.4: 6.37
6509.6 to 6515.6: 6.46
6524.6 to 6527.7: 6.56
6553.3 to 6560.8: 6.72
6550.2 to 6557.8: 6.79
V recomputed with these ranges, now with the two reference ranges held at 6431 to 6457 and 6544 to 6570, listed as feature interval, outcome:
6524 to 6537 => 0.019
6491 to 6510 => 0.037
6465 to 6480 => -0.034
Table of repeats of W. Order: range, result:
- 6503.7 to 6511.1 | 6.51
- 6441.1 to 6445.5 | 6.61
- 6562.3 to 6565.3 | 6.72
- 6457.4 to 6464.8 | 6.34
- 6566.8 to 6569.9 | 6.74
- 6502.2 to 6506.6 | 6.41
